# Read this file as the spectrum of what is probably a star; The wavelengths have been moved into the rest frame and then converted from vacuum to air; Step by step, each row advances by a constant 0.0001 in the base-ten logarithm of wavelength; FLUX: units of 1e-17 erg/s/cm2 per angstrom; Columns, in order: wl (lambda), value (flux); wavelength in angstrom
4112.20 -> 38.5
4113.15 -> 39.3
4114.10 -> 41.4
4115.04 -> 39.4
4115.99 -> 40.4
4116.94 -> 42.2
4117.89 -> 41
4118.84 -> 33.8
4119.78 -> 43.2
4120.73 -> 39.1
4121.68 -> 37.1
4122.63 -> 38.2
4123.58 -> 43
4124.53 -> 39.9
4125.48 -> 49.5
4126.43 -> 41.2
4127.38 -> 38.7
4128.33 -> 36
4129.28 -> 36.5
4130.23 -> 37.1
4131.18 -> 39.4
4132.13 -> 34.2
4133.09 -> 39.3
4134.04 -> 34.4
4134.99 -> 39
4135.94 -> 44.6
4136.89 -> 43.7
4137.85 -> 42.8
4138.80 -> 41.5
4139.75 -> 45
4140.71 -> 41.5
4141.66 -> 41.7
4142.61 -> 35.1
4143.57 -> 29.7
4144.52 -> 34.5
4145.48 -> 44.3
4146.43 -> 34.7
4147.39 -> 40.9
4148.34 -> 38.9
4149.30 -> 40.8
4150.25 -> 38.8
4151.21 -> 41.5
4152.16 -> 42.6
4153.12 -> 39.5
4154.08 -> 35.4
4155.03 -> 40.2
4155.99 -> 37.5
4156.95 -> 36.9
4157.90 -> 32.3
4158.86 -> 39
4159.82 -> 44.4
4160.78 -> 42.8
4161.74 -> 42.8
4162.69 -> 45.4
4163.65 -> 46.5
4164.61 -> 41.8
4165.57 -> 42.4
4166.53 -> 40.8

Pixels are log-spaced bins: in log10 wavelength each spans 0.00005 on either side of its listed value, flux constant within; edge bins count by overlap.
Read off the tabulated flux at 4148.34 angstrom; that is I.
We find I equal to 38.9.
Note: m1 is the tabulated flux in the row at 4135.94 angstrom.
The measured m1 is 44.6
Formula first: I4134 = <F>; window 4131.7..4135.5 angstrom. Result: 36.8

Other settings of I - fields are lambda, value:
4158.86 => 39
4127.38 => 38.7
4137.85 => 42.8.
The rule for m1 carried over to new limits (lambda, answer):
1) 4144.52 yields 34.5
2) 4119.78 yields 43.2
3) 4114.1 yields 41.4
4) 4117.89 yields 41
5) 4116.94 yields 42.2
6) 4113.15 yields 39.3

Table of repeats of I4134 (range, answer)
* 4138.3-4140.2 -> 43.4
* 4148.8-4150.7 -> 39.8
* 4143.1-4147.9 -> 36.9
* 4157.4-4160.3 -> 38.6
